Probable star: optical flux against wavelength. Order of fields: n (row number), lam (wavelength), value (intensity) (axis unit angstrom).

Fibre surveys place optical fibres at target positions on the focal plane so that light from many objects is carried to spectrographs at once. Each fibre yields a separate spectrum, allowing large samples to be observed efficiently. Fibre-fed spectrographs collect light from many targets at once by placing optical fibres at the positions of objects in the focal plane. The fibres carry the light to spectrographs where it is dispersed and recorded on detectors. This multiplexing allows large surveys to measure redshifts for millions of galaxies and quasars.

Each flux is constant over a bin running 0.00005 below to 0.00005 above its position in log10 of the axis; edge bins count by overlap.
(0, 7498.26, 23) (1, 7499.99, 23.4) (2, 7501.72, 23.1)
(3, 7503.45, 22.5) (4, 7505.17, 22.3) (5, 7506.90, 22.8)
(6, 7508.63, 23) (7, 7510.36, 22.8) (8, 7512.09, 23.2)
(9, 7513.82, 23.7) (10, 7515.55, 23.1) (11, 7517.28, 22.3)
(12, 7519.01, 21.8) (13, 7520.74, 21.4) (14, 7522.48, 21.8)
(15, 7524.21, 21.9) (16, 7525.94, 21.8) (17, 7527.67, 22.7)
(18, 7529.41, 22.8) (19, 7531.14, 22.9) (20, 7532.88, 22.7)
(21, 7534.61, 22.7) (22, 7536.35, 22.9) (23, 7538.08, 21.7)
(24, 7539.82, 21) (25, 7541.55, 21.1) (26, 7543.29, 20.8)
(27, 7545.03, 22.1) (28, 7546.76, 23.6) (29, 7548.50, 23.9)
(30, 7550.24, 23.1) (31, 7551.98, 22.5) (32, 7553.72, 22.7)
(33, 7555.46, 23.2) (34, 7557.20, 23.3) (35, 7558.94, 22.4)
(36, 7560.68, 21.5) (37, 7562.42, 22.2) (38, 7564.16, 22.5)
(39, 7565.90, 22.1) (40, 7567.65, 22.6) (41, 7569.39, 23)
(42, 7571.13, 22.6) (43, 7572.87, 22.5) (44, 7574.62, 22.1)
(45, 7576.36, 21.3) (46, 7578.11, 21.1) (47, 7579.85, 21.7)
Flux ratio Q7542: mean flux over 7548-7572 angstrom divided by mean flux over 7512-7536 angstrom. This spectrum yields 1.0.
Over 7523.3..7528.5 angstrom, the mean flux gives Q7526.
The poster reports 22.2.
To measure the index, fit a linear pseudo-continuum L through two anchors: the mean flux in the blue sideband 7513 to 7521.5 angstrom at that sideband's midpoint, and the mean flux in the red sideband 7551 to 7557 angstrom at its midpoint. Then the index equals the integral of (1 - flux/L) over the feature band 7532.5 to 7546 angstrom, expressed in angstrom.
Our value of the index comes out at 0.5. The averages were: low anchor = 22.5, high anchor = 22.9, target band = 21.9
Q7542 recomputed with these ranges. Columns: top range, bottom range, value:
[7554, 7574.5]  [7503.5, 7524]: 1.00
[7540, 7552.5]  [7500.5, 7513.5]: 0.98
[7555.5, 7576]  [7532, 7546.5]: 1.02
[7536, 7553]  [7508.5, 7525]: 0.99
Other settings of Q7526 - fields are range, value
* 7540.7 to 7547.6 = 21.9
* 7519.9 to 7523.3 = 21.5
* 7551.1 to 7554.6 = 22.6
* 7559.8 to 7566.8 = 22.1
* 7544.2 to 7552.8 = 23.1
